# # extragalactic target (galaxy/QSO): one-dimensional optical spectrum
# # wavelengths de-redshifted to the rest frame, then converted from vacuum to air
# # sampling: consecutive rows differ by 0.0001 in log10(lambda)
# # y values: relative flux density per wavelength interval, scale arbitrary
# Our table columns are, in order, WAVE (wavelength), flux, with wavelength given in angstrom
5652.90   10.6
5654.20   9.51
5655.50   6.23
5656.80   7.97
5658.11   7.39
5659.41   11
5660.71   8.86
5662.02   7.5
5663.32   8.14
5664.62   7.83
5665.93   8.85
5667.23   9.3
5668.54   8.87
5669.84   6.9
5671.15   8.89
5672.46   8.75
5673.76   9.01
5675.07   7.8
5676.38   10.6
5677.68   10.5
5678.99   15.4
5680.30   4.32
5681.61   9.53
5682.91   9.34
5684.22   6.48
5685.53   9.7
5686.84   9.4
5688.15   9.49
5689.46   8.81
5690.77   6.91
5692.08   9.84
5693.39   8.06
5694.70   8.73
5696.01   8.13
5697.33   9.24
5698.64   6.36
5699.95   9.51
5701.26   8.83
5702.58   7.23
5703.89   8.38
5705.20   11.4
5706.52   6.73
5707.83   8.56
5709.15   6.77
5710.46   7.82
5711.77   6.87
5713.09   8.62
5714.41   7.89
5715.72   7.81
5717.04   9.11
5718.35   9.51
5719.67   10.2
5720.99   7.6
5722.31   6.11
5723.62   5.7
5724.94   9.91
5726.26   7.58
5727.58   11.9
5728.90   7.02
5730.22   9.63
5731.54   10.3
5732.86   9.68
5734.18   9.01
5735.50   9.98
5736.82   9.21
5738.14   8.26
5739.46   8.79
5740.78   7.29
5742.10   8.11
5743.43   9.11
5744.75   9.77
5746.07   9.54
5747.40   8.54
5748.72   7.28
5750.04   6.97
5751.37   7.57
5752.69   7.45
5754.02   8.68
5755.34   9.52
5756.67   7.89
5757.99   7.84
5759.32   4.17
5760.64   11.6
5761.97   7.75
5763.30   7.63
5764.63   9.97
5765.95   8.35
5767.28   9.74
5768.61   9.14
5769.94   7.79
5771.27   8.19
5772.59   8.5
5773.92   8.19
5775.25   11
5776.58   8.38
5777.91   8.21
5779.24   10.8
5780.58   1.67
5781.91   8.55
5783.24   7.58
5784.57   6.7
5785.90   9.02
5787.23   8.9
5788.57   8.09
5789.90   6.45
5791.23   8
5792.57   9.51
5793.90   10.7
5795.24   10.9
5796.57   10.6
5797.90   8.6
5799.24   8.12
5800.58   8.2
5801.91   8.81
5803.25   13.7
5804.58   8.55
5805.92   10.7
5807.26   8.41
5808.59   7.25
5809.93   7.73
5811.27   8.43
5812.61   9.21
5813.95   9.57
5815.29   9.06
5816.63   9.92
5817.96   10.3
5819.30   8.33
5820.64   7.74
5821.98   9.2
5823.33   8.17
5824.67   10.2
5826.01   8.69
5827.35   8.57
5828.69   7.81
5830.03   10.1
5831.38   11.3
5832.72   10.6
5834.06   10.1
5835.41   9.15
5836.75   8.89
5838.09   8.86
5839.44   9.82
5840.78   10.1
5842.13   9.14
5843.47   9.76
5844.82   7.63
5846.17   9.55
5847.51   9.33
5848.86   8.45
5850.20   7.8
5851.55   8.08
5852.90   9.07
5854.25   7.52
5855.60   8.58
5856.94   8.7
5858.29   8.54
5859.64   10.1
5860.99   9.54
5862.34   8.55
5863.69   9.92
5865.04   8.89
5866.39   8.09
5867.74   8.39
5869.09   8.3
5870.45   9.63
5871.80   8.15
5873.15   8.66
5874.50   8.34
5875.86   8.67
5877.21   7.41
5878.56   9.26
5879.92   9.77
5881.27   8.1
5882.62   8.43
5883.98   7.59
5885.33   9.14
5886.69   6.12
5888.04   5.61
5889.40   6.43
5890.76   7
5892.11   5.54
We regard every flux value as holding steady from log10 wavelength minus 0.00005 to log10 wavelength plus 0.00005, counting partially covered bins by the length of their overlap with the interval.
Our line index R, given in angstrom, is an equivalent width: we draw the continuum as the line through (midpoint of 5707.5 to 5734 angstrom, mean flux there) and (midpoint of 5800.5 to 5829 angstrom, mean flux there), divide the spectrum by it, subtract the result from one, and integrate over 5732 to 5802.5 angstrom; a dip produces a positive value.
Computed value 2.0 angstrom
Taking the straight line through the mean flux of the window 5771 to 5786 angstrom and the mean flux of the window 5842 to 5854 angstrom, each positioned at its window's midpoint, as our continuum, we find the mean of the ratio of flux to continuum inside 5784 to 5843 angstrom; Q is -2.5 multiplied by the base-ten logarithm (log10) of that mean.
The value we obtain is -0.10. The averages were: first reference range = 8.03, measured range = 9.15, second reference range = 8.7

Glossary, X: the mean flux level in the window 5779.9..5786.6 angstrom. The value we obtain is 6.72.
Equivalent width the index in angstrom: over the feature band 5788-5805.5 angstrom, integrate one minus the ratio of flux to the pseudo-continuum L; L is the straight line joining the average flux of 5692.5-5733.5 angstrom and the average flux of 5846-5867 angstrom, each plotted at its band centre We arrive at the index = -1.29 angstrom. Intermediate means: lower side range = 8.43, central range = 9.28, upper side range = 8.78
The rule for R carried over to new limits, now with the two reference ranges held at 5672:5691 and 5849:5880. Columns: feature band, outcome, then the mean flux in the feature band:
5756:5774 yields 1.15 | 8.35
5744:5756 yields 0.78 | 8.38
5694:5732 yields 2.77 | 8.38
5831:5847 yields -1.48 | 9.54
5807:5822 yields 0.07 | 8.76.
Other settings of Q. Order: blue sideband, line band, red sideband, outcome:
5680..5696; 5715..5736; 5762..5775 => -0.03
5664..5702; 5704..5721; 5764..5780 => 0.06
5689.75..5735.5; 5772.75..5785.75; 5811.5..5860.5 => 0.11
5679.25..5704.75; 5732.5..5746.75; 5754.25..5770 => -0.06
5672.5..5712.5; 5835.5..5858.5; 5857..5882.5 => -0.01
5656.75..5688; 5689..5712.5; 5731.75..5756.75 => 0.07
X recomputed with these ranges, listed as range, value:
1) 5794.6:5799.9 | 9.56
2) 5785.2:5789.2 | 8.65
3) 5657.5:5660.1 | 9.24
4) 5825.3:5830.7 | 8.81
